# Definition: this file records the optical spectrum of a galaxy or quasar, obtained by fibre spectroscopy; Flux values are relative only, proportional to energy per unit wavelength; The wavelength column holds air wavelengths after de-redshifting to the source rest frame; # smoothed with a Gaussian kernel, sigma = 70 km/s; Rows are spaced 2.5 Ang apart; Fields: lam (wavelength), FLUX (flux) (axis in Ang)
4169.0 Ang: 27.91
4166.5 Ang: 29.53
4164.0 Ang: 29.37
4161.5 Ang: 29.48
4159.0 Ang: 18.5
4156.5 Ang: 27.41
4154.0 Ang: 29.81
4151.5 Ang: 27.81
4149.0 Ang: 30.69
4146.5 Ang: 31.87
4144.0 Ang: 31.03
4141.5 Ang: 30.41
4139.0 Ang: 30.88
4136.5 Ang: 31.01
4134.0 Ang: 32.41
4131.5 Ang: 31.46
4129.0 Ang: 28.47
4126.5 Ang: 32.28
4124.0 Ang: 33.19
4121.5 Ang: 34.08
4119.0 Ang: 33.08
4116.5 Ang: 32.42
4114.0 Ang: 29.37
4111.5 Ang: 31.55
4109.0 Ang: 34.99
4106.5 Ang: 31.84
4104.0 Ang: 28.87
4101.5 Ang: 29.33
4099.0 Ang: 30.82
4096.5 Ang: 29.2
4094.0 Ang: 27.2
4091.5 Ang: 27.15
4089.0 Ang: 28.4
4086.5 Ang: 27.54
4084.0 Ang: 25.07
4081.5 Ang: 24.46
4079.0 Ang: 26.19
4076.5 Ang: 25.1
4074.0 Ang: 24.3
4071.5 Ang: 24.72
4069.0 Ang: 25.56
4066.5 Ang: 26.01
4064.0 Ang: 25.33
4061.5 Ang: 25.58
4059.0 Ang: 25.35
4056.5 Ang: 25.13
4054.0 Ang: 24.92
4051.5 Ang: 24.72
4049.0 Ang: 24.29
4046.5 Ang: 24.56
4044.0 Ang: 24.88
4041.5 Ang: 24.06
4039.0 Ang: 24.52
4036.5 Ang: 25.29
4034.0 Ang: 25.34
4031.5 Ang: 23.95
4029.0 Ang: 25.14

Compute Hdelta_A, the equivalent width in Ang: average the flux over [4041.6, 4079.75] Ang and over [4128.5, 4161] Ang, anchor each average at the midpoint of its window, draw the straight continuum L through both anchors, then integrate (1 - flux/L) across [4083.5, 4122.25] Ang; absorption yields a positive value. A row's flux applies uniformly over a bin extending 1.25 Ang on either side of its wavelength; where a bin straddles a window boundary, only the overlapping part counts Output -4.0 Ang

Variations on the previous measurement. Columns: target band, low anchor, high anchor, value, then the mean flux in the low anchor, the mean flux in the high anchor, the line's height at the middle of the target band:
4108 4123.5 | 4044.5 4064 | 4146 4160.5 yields -3.5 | 25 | 27.5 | 26.5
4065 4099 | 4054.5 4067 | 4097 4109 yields 2.0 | 25.4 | 30.6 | 28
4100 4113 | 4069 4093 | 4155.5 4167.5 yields -2.5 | 25.9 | 26.8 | 26.2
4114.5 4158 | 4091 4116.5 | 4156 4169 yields -3.9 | 30.2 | 26.9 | 28.4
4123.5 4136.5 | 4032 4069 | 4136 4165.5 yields -1.5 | 25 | 29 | 28.2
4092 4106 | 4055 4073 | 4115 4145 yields -0.2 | 25.4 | 31.7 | 28.7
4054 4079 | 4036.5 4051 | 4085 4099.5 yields 0.9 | 24.5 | 28.2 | 26.3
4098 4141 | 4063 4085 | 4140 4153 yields -4.7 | 25.2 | 30.4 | 28.4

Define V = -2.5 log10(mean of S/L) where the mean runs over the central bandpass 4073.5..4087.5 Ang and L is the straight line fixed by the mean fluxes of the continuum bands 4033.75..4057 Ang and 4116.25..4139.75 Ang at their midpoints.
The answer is 0.09 mag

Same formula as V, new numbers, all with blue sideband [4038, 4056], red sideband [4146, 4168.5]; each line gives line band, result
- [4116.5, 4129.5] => -0.20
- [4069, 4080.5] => 0.02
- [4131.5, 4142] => -0.14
